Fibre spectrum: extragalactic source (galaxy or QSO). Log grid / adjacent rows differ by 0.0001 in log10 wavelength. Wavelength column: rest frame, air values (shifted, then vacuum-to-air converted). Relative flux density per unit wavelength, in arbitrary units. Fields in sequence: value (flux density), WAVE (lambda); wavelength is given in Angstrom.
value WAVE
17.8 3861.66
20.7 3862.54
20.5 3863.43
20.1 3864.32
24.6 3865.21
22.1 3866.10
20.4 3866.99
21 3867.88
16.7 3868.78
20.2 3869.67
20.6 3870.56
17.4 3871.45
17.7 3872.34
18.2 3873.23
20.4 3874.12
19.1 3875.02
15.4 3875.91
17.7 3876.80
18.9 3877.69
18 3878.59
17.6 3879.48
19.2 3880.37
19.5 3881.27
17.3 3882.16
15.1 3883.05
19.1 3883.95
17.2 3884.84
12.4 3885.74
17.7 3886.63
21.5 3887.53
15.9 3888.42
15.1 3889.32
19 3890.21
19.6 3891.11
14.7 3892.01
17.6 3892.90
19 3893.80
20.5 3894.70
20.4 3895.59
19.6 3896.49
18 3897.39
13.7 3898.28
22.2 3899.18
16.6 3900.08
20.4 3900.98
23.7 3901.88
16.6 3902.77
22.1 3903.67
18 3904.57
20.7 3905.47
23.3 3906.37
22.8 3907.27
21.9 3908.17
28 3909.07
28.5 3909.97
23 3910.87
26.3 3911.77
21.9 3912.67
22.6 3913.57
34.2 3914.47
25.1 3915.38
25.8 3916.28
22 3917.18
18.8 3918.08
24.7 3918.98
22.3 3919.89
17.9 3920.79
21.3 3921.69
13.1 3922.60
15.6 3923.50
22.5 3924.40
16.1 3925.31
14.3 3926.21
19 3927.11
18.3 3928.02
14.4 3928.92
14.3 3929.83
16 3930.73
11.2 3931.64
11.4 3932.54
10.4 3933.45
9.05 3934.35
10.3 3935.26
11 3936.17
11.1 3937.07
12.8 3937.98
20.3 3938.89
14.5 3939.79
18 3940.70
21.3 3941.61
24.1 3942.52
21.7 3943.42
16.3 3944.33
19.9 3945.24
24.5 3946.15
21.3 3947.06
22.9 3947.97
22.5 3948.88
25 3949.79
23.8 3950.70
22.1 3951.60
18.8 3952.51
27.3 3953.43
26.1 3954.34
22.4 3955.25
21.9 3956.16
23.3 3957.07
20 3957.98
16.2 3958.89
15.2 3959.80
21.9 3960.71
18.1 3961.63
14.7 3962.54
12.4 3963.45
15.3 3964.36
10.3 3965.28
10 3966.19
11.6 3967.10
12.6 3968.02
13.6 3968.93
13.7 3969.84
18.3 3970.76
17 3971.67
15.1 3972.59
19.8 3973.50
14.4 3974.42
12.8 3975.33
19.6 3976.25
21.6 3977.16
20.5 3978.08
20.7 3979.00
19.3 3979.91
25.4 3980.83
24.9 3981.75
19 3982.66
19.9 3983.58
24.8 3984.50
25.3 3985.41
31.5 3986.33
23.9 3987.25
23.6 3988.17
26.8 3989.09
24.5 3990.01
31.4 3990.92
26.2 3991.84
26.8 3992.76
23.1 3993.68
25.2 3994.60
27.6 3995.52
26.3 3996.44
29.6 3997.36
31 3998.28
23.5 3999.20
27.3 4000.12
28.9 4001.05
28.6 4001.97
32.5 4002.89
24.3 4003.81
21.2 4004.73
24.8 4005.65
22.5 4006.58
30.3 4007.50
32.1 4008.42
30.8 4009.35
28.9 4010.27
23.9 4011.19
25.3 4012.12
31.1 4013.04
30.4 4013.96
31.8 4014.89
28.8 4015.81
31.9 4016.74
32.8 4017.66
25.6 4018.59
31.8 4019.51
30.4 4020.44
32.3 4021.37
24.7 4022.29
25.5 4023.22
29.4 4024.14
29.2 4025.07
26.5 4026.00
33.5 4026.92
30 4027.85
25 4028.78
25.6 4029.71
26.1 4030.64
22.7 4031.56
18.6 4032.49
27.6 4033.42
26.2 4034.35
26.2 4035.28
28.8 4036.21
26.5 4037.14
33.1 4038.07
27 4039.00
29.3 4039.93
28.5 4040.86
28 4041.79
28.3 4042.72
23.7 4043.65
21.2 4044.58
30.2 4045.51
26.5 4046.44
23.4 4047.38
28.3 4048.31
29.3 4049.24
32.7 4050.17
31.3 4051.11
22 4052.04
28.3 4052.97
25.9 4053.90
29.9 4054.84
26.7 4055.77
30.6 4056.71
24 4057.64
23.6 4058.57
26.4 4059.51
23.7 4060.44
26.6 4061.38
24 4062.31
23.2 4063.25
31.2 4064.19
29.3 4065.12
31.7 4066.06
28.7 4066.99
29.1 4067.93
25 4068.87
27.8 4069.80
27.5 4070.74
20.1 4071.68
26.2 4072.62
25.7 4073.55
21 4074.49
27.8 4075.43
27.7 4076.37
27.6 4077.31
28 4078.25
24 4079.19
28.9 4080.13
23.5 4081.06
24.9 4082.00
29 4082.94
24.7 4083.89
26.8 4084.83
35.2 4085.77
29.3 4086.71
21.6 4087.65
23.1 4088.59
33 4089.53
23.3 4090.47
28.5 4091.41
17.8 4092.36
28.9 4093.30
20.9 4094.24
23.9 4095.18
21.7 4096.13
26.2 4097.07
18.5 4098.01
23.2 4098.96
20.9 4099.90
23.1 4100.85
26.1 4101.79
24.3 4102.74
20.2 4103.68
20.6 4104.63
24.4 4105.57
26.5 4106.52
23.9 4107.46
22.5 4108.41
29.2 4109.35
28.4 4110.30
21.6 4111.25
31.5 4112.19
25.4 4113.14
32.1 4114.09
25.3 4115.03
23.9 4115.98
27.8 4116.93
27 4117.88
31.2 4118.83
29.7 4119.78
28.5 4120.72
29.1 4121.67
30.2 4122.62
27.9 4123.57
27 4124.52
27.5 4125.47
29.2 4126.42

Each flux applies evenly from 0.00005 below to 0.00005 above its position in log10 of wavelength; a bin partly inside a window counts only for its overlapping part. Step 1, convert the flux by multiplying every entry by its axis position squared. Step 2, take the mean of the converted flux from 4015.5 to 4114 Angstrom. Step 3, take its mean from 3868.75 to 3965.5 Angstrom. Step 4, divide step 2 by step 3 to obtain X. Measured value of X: 1.50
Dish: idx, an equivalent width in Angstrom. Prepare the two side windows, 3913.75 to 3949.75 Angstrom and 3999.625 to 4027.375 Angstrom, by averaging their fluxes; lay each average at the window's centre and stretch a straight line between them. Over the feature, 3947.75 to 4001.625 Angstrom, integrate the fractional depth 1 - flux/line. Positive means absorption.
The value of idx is 5.5 Angstrom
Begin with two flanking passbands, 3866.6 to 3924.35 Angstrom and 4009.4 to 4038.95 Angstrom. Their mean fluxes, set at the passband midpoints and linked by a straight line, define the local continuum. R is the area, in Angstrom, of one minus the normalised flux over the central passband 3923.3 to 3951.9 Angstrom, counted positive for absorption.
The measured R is 6.7 Angstrom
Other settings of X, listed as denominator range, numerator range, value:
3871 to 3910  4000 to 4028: 1.61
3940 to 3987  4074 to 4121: 1.40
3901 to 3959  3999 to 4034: 1.46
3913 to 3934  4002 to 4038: 1.56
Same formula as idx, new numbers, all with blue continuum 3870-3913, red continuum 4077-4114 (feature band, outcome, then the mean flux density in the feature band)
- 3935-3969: 4.3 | 18.4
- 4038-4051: -2.2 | 27.8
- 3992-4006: -2.7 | 26.7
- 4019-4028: -2.4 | 29.3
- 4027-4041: -2.1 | 26.9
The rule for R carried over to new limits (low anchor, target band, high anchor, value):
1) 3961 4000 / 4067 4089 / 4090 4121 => -2.0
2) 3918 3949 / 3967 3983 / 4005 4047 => 3.0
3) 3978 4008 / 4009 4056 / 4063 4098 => -3.7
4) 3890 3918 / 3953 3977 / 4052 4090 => 6.5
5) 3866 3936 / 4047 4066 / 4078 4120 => -2.4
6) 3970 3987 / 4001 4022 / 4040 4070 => -4.8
